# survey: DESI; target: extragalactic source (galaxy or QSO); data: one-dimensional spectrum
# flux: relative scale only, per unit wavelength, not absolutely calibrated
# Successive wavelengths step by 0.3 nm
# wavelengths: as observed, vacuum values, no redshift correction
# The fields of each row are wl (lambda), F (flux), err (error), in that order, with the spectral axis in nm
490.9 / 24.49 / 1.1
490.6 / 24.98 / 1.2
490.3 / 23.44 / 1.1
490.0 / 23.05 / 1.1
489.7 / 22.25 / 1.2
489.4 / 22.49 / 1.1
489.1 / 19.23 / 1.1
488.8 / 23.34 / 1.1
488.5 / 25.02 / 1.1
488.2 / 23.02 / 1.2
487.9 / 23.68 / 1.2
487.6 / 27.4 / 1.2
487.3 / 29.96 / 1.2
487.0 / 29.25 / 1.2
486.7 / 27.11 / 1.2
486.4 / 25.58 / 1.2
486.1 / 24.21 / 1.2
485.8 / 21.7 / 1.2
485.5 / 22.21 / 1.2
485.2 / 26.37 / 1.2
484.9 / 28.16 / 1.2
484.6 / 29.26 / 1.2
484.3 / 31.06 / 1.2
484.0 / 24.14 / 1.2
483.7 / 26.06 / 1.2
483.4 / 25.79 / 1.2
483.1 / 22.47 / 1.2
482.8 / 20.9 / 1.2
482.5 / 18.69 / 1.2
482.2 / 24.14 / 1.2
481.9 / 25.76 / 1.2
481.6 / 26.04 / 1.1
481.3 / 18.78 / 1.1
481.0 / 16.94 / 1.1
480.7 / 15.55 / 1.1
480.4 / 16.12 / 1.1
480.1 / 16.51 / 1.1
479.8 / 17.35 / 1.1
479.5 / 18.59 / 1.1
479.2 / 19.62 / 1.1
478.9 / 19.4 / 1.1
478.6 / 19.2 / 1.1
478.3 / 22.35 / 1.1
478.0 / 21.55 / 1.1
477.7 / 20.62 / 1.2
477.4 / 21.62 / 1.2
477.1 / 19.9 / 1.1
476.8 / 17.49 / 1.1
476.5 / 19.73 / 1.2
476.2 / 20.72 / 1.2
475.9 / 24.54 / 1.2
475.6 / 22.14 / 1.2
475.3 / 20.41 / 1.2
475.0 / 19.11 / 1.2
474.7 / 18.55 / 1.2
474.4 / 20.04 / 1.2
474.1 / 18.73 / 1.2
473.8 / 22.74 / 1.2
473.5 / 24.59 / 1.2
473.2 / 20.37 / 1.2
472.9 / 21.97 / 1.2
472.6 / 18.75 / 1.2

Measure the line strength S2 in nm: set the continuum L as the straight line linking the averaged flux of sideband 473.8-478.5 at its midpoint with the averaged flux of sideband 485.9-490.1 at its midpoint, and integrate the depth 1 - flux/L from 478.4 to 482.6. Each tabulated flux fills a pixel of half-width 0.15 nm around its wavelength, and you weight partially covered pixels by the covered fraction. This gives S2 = 0.49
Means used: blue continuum 20.6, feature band 19.5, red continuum 24.7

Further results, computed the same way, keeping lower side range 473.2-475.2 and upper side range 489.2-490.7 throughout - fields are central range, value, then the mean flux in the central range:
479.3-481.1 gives 0.39 nm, 16.9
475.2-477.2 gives 0.02 nm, 20.7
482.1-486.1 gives -0.46 nm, 24.7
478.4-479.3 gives 0.07 nm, 19.6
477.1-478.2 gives 0.00 nm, 21.1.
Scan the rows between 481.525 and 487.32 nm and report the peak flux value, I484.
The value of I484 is 31.06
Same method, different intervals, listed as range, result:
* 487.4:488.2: 27.4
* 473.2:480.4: 24.59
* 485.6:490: 29.96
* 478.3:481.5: 22.35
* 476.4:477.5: 21.62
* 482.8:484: 26.06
